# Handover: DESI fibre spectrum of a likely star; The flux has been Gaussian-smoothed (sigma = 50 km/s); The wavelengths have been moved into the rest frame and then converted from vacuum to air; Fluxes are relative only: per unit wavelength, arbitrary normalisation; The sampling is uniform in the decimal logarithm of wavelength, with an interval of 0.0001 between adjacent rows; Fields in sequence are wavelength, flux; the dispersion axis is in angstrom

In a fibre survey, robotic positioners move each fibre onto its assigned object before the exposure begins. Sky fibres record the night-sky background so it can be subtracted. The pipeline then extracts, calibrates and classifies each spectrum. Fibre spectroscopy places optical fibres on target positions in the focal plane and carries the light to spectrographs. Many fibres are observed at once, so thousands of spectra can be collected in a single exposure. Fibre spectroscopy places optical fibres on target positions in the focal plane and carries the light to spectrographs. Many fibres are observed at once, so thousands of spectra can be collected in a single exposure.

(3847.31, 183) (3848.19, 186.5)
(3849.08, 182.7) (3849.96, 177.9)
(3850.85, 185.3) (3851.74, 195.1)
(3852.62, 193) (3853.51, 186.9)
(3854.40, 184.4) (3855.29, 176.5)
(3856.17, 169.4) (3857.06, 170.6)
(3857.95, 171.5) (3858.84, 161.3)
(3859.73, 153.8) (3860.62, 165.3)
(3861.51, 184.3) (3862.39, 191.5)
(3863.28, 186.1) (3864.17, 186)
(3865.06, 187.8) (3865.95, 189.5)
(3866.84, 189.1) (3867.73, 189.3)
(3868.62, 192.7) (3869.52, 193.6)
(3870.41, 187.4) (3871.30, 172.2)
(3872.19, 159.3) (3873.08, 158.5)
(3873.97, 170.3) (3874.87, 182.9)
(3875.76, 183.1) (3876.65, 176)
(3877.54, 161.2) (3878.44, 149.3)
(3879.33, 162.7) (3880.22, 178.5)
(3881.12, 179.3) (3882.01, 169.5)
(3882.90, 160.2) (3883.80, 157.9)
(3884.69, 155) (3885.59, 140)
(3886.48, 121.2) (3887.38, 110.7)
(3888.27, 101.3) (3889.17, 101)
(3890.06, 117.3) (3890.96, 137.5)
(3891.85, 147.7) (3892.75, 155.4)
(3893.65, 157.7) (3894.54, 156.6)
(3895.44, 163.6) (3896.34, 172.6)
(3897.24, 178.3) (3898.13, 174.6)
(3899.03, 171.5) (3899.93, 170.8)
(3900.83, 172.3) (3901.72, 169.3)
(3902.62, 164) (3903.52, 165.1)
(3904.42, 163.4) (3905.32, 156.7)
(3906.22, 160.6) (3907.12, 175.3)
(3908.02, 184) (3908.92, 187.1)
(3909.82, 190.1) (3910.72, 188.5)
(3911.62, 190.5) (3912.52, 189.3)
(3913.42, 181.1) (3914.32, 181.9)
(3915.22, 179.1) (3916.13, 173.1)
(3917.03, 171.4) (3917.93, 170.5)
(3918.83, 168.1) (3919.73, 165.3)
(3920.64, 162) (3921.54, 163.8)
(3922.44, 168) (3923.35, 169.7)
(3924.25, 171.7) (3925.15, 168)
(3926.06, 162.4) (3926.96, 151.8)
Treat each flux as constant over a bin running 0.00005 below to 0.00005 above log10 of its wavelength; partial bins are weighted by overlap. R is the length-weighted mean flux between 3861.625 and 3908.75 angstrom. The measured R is 165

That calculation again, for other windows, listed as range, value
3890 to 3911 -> 167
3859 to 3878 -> 179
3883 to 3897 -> 141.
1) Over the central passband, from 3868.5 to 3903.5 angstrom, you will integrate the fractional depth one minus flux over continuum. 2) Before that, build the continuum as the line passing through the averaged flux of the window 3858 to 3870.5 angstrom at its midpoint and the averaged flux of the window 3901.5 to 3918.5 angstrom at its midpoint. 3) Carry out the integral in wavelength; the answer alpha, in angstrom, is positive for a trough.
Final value 3.8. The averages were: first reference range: 182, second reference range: 176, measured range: 160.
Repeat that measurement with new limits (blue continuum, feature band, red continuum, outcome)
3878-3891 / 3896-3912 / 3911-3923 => -1.22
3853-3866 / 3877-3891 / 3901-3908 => 2.22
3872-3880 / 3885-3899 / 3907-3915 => 2.61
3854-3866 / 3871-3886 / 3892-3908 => 0.55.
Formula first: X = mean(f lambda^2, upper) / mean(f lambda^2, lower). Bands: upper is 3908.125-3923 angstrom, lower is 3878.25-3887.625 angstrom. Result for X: 1.17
